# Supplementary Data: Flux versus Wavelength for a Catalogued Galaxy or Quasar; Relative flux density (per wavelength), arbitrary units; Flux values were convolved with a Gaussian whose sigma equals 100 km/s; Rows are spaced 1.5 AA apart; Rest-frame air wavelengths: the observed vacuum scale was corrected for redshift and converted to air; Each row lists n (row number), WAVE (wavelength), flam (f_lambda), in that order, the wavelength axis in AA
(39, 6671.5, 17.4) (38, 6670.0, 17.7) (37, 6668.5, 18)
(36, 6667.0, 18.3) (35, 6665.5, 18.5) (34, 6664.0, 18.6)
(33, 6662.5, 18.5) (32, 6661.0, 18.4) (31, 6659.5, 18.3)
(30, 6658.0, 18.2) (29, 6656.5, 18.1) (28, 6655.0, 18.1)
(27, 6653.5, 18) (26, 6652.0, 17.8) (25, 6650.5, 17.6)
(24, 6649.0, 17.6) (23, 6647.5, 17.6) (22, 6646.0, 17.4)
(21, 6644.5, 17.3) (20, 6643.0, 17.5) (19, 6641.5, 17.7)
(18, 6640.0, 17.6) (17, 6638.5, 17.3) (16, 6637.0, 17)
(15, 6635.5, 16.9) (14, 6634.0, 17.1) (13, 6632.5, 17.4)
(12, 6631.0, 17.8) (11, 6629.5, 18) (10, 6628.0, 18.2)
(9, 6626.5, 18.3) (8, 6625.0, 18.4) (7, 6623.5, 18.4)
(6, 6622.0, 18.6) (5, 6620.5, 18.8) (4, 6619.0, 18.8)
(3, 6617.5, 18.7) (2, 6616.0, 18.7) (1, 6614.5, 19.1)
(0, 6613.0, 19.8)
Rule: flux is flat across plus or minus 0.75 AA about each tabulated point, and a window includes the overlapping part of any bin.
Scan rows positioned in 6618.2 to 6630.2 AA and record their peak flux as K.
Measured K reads 18.8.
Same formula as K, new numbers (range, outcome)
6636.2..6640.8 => 17.6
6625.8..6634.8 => 18.3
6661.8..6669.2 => 18.6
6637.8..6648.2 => 17.7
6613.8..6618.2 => 19.1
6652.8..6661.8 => 18.4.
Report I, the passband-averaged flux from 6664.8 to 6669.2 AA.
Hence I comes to 18.3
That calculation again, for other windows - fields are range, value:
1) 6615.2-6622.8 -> 18.7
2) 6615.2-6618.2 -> 18.7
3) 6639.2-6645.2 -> 17.5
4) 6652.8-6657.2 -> 18.1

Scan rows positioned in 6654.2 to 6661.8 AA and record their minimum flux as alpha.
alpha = 18.1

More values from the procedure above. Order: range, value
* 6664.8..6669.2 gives 18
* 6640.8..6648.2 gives 17.3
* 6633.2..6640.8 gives 16.9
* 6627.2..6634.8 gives 17.1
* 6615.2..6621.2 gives 18.7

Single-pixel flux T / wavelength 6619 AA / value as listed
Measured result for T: 18.8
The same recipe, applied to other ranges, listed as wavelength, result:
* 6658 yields 18.2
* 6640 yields 17.6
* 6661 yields 18.4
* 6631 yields 17.8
